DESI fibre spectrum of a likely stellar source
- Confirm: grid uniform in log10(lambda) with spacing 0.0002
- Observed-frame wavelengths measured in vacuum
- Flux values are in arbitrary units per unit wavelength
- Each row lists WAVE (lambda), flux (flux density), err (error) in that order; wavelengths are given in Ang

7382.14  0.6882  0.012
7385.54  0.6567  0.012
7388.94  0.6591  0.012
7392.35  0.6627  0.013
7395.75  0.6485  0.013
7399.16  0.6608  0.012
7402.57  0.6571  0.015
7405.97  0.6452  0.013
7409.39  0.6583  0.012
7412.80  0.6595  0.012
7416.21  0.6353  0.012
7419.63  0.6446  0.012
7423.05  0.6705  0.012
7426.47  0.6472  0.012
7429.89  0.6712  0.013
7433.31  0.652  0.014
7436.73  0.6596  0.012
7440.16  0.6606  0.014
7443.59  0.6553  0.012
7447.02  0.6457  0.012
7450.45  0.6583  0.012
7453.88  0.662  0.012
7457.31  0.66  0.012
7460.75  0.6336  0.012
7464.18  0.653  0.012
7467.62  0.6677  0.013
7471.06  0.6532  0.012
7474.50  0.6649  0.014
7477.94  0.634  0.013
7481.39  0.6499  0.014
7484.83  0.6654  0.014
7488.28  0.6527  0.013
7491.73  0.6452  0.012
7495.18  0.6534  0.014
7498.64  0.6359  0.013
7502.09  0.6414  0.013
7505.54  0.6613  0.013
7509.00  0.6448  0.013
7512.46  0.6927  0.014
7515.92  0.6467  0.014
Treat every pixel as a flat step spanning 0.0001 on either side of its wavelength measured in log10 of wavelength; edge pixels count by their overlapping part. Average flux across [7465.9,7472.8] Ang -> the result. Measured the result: 0.66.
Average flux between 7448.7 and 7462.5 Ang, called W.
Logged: 0.654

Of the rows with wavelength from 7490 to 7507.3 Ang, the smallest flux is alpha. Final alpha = 0.6359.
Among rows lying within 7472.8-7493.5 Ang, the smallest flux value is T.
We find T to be 0.634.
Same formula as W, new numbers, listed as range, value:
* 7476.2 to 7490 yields 0.651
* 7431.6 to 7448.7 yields 0.655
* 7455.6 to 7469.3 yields 0.654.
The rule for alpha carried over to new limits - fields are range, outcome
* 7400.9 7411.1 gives 0.6452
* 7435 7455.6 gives 0.6457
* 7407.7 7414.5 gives 0.6583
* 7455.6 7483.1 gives 0.6336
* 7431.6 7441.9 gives 0.652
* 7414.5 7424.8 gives 0.6353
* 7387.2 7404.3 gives 0.6485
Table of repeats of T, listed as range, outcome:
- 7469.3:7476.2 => 0.6532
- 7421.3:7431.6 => 0.6472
